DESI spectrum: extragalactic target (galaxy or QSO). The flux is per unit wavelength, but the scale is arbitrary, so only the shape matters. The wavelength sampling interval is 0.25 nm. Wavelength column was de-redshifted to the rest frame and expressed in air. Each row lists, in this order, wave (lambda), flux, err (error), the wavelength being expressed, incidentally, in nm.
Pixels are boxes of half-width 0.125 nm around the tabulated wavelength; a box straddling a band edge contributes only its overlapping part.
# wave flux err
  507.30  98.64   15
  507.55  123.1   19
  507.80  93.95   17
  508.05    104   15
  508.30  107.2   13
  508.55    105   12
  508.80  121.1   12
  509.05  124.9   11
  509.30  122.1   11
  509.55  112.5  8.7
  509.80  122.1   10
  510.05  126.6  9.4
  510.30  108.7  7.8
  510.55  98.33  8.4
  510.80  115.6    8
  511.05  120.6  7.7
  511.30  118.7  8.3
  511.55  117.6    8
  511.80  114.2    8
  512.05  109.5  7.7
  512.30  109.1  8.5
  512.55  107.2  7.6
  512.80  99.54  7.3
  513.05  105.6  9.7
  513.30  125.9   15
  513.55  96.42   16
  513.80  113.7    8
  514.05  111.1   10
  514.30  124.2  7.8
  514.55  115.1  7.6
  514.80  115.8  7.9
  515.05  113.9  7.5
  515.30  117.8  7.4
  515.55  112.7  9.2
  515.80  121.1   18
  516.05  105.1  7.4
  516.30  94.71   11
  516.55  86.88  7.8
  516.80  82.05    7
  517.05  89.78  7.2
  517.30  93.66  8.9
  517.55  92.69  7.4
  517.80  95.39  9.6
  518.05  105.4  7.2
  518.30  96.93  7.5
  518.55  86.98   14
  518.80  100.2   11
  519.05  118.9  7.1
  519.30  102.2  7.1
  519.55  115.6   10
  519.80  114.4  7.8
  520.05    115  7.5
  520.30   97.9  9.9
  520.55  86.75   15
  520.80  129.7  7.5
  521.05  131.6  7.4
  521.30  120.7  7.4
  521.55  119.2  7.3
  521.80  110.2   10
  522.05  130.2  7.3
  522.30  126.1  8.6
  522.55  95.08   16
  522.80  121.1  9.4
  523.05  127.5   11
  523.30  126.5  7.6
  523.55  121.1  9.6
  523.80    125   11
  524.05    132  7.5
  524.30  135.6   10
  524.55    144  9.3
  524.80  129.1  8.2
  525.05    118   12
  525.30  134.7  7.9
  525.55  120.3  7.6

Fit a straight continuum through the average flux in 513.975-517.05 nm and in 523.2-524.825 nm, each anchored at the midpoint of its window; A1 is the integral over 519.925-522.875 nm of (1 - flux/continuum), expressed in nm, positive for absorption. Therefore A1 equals 0.200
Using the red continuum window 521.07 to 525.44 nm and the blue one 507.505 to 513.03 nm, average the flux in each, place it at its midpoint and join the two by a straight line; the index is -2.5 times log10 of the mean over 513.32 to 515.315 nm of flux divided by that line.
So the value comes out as 0.02 mag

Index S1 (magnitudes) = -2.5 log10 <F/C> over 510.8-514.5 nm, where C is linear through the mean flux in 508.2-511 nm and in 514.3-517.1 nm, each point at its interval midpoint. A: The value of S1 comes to -0.018 mag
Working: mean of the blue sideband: 115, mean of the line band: 113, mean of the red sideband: 106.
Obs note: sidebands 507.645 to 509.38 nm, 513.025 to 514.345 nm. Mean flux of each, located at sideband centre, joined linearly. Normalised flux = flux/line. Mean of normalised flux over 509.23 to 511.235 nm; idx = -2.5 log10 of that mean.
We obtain -0.04 mag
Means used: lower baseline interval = 111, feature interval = 116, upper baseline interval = 113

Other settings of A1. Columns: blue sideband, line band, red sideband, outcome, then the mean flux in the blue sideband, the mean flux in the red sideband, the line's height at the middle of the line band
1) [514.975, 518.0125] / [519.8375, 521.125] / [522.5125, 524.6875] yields 0.04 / 100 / 127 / 115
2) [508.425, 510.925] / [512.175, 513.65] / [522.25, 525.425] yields 0.13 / 116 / 126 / 118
